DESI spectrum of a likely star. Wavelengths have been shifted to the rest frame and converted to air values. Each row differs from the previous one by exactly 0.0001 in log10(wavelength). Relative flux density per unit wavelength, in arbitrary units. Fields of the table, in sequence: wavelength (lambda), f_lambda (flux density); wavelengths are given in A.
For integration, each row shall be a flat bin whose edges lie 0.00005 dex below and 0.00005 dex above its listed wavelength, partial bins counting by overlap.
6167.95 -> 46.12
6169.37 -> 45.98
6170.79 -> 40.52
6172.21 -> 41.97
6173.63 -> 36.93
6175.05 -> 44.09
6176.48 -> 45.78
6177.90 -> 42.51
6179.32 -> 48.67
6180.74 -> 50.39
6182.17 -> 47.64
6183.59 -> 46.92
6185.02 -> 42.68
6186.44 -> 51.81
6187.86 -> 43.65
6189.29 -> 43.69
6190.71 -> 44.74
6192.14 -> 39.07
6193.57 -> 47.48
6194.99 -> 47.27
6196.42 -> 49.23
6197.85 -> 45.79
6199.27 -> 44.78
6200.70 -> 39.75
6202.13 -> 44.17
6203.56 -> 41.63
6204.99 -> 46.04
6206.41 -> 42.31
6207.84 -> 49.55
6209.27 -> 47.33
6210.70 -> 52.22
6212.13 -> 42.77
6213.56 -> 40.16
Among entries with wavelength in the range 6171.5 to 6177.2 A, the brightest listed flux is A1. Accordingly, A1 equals 45.78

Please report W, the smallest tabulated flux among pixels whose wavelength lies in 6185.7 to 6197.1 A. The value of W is 39.07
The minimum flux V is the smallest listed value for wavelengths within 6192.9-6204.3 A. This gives 39.75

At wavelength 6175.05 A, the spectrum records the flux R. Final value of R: 44.09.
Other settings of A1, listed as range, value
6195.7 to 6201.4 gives 49.23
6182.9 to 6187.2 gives 51.81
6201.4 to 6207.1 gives 46.04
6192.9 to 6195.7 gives 47.48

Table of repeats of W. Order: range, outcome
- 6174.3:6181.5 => 42.51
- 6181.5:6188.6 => 42.68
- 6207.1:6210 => 47.33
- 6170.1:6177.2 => 36.93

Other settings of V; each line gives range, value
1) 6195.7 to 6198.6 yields 45.79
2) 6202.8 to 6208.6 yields 41.63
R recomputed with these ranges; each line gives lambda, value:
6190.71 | 44.74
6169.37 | 45.98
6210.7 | 52.22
